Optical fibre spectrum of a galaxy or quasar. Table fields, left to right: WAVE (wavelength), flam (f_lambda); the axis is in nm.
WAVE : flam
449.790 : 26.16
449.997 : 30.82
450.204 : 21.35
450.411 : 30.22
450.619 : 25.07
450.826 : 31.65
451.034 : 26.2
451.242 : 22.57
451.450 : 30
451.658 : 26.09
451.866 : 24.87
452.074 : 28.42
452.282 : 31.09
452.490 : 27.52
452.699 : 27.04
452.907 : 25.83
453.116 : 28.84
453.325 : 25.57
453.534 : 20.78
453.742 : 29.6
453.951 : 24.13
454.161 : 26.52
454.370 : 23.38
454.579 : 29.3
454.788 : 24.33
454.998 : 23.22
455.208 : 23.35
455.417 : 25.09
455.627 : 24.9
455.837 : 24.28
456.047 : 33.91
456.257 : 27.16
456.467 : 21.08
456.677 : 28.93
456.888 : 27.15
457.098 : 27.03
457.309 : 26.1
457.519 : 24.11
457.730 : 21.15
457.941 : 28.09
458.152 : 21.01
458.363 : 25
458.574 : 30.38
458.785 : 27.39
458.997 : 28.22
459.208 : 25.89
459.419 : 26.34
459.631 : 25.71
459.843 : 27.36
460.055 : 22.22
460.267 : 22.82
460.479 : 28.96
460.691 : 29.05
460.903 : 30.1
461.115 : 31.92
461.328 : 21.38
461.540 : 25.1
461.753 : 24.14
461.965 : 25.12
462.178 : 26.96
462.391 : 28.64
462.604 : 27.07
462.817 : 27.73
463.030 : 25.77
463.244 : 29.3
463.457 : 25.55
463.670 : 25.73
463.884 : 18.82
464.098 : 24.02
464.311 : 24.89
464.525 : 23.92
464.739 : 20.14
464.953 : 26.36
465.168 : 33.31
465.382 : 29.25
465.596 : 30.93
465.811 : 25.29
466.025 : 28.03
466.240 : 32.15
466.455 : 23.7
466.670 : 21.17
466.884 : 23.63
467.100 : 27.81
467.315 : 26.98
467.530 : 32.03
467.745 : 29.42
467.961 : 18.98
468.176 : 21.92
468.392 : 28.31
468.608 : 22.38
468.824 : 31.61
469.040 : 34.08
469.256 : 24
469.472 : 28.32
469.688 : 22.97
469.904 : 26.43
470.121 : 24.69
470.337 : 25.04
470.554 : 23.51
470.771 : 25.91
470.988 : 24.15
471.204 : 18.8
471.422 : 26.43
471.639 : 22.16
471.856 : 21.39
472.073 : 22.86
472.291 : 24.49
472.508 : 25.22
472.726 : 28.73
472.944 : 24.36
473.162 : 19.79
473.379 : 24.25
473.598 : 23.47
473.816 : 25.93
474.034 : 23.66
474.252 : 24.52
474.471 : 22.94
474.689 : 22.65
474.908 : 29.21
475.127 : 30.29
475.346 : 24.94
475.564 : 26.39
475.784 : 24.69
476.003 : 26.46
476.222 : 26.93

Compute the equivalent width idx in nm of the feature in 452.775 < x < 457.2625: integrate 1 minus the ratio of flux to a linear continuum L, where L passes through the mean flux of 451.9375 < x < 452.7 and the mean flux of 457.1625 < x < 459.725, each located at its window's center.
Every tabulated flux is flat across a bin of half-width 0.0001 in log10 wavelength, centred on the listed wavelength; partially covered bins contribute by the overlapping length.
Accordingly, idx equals 0.23 nm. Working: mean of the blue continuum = 28.6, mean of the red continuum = 25.8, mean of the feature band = 25.9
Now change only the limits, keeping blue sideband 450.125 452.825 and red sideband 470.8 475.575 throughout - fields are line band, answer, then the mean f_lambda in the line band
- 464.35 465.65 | -0.08 nm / 27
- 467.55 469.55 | -0.14 nm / 26.8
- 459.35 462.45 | -0.05 nm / 26.4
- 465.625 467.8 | -0.16 nm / 27.1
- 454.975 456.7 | 0.05 nm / 25.7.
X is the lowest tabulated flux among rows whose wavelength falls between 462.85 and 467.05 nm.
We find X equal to 18.82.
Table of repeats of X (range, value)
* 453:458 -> 20.78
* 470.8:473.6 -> 18.8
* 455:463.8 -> 21.01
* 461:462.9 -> 21.38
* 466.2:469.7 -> 18.98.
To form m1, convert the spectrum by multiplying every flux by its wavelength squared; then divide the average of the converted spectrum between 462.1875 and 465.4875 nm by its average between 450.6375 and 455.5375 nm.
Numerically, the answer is 1.04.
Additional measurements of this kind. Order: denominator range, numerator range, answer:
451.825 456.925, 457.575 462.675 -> 1.02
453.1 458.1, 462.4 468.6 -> 1.06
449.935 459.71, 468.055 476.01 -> 1.03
